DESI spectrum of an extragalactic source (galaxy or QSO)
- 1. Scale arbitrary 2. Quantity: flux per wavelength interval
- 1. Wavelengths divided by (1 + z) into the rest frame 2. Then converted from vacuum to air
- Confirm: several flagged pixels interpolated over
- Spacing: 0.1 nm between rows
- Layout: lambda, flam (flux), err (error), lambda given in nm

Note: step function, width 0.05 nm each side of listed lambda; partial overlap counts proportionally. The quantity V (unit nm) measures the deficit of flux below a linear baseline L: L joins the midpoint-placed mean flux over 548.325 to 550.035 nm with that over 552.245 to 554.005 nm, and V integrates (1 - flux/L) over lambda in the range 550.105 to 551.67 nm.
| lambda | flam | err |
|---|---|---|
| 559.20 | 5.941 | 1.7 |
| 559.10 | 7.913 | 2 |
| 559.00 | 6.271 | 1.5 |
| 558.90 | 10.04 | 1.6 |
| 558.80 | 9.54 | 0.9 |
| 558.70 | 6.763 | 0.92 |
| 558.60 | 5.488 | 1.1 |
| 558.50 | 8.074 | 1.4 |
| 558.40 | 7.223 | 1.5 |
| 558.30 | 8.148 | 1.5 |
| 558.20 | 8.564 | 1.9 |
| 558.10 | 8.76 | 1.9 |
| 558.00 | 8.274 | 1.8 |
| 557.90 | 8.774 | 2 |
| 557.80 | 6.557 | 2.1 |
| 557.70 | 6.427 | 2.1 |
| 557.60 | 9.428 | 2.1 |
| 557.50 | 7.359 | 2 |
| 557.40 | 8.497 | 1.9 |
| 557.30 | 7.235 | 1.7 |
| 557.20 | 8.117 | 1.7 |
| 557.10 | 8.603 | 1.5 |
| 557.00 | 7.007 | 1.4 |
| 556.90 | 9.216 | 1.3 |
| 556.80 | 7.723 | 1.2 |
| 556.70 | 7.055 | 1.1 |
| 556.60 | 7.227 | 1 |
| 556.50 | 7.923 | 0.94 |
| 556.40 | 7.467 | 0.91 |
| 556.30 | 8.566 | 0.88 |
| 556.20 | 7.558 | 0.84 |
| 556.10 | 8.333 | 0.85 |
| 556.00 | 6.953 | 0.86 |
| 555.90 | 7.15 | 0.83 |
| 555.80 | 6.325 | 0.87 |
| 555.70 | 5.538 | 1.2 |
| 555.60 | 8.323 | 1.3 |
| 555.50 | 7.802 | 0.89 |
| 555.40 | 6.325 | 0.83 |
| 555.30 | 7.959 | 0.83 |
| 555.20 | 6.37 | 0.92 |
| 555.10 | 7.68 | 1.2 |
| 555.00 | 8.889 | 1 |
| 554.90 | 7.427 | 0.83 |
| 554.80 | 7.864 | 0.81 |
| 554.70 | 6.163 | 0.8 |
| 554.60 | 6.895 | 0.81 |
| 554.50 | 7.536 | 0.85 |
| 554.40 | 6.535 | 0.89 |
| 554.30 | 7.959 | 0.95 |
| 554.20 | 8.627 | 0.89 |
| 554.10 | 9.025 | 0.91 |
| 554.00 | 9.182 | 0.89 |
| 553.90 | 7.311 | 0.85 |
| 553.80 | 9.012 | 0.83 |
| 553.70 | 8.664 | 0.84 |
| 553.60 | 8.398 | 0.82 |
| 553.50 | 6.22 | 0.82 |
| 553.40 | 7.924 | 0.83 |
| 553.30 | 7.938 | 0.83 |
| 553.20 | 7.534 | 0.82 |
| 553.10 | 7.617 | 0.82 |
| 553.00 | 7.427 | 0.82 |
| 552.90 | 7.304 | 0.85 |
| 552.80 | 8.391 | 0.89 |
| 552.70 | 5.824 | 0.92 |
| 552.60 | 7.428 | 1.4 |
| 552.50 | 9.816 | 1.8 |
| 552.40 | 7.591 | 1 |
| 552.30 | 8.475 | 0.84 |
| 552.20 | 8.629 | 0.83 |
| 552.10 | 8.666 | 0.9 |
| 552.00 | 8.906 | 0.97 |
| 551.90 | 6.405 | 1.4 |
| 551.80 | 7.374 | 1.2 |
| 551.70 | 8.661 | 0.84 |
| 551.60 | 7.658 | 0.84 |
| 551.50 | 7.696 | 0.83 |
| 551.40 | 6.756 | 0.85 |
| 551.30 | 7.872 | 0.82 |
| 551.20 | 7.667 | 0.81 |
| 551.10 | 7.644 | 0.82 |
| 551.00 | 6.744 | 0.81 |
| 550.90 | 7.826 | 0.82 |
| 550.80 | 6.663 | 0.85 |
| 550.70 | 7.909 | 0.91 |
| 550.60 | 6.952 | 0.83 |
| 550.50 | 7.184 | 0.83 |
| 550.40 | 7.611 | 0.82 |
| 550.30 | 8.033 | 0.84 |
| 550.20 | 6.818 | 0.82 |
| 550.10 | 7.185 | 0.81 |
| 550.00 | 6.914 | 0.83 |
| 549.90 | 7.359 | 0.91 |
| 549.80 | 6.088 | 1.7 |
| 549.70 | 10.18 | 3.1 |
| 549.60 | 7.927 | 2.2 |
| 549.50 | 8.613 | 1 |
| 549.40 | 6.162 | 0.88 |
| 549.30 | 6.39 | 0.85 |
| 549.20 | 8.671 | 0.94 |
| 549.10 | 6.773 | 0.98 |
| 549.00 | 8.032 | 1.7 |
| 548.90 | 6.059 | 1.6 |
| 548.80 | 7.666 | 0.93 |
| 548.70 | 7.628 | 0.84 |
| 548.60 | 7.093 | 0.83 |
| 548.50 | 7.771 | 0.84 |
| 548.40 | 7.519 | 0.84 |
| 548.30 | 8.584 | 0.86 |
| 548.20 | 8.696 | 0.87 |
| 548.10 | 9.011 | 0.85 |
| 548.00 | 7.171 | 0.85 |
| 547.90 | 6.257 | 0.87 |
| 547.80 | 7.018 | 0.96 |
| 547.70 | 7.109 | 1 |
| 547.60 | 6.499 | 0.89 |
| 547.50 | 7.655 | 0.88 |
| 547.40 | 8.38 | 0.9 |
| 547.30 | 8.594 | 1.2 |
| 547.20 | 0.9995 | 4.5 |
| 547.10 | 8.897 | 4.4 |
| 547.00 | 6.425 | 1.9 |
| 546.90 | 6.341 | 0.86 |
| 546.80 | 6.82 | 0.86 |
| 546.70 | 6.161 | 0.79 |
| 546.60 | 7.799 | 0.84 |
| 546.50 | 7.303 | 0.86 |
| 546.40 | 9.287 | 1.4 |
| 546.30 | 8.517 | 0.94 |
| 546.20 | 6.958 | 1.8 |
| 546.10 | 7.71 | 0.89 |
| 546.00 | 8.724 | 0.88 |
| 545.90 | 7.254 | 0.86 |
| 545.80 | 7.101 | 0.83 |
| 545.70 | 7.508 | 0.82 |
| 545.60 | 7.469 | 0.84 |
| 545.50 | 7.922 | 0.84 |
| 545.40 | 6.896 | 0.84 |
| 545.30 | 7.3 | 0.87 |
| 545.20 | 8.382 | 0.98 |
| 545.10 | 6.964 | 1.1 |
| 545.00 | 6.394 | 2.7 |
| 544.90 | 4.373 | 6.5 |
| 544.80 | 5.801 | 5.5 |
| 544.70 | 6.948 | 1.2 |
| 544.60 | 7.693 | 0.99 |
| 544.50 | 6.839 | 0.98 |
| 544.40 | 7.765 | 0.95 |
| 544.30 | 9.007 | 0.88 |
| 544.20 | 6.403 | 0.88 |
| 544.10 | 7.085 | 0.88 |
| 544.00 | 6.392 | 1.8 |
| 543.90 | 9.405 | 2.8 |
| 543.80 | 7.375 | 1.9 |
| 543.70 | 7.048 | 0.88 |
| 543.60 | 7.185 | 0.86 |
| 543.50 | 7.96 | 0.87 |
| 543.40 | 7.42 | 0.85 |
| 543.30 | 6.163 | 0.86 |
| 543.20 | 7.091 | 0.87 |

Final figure 0.05 nm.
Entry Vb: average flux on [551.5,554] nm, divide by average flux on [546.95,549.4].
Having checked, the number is 1.09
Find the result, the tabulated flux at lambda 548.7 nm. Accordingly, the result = 7.628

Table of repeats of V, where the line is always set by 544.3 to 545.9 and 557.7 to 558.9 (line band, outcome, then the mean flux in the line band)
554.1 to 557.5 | 0.07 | 7.56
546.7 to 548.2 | 0.05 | 6.97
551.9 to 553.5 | -0.07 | 7.86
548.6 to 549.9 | -0.03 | 7.49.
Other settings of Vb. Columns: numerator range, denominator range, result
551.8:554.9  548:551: 1.04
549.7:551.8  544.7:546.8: 1.02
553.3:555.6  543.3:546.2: 1.06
